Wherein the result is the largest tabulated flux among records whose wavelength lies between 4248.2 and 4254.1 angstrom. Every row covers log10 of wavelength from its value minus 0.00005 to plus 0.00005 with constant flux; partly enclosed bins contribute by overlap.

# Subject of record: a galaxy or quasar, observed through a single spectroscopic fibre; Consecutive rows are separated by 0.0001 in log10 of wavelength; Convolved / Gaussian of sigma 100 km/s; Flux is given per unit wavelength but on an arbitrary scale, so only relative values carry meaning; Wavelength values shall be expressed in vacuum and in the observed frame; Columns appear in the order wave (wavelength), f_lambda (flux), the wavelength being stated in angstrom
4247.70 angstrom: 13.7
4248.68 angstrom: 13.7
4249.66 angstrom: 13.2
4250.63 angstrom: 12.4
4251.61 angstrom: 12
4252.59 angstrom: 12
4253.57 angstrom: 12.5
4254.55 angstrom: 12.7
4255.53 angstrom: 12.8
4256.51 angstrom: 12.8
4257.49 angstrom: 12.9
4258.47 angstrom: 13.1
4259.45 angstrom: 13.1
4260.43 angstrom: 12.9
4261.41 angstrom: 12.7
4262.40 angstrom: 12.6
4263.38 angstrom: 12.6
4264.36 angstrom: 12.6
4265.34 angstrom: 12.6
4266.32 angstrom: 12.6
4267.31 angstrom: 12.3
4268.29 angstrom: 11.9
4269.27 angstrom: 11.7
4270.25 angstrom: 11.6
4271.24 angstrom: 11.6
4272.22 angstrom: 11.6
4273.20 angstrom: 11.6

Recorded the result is 13.7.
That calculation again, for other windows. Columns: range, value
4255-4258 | 12.9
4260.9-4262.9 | 12.7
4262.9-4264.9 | 12.6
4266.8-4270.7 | 12.3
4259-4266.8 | 13.1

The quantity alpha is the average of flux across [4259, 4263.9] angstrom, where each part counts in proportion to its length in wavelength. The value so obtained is 12.8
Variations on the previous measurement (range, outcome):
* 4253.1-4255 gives 12.6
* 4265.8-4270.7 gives 12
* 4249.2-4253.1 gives 12.4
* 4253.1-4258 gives 12.7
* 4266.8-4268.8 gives 12.1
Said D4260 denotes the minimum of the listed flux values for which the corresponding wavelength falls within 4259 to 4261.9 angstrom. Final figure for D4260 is 12.7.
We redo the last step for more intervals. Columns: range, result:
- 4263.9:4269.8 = 11.7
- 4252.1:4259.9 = 12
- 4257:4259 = 12.9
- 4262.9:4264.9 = 12.6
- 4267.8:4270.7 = 11.6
